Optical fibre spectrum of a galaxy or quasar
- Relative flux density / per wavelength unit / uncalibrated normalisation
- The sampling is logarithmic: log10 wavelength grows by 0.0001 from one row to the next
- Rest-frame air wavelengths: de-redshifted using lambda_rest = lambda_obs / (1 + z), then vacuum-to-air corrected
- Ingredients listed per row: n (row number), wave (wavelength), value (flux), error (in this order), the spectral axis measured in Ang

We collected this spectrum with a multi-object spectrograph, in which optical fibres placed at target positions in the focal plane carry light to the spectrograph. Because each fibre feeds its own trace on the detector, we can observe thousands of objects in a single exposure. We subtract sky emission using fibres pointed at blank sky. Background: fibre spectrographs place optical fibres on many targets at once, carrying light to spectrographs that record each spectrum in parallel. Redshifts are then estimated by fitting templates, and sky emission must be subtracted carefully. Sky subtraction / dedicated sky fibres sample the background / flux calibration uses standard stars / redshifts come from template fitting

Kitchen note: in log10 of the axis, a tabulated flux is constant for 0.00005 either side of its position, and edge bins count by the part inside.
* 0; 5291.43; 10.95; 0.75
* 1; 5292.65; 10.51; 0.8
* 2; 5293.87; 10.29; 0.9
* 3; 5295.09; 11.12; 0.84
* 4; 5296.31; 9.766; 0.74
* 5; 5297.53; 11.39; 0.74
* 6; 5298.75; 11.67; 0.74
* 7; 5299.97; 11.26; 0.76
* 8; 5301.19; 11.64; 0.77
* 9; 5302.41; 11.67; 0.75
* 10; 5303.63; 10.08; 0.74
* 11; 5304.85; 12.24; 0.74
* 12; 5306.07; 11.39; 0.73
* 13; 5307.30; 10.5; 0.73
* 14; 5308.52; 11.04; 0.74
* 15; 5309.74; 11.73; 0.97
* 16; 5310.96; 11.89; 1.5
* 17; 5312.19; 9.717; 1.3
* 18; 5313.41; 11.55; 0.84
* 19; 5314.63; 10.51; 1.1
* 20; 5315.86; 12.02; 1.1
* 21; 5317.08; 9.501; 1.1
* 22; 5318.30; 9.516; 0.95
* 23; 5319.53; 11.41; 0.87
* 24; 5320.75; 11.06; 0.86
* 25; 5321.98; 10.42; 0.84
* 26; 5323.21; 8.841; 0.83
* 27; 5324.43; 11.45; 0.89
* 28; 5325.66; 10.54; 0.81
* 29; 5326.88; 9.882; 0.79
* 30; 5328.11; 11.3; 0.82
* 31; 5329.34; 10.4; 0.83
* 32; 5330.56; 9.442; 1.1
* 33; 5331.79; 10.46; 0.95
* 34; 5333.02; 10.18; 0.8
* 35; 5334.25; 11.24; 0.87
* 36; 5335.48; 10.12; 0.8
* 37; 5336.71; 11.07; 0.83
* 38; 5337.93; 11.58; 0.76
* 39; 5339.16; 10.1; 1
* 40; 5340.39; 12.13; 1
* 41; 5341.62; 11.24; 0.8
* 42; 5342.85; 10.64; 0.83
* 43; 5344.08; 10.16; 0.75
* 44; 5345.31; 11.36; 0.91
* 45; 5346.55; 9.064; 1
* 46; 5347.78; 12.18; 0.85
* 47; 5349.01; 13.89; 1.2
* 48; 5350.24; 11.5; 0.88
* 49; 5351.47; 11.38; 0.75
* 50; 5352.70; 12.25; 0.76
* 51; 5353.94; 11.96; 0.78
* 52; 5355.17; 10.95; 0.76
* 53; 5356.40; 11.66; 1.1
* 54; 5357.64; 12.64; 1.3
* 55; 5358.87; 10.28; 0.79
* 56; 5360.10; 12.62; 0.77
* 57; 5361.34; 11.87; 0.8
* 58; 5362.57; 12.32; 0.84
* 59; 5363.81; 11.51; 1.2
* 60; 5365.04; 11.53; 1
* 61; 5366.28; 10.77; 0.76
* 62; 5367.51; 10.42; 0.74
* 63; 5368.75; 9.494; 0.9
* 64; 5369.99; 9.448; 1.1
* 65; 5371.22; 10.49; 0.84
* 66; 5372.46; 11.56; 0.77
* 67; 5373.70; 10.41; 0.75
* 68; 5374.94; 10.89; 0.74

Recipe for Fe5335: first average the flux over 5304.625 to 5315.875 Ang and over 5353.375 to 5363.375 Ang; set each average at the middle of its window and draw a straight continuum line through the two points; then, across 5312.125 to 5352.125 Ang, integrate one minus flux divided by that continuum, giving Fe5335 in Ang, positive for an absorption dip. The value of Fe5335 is 2.29 Ang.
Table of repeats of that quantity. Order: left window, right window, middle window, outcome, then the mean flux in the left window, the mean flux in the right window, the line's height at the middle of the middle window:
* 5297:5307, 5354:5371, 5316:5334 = 1.49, 11.4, 11.2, 11.3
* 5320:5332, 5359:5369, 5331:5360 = -0.95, 10.4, 11.3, 10.9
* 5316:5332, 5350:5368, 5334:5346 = -0.02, 10.4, 11.6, 10.9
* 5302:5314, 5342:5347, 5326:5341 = -0.06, 11.2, 10.4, 10.6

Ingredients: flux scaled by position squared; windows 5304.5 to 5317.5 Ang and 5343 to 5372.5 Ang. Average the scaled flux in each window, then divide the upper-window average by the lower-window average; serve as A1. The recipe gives 1.03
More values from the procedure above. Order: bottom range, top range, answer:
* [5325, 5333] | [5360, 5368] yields 1.13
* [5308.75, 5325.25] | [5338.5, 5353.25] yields 1.07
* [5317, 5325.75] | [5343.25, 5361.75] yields 1.13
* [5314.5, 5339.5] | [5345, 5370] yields 1.10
